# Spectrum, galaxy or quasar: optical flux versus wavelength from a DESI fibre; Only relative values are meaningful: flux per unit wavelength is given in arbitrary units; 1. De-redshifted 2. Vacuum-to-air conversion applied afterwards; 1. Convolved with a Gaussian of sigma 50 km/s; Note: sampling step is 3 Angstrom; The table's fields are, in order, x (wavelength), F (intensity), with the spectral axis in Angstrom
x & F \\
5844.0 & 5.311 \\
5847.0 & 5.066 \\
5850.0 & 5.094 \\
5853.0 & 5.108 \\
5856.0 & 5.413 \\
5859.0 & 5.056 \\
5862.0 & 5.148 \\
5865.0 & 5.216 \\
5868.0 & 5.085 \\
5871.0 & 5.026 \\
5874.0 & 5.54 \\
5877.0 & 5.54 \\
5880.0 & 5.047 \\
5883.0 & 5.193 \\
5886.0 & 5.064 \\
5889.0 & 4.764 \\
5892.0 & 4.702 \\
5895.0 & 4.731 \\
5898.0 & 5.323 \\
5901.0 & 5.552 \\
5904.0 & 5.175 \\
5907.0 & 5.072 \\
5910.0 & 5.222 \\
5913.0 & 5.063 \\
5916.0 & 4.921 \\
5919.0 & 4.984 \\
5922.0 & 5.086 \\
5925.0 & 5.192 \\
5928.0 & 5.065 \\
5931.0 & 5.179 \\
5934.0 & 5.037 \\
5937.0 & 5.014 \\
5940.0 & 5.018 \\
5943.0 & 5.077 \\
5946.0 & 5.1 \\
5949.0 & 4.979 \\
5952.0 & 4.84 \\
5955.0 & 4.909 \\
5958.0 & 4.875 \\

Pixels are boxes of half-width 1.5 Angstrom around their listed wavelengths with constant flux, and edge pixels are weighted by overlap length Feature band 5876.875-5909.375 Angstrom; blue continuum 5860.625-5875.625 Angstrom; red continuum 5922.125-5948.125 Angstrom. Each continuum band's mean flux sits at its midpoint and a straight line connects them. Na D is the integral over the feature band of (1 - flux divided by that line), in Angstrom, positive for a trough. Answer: 0.44 Angstrom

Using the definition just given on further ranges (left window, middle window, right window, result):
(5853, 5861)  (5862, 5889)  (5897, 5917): 0.1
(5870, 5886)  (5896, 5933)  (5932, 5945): -0.1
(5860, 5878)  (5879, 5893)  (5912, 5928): 0.6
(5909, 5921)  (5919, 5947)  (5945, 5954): -0.4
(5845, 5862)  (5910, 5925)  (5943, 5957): -0.1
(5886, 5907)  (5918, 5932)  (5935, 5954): -0.2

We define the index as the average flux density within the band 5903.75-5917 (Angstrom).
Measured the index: 5.09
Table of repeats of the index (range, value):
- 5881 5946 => 5.07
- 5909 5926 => 5.07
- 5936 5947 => 5.05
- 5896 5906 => 5.31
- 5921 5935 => 5.12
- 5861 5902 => 5.13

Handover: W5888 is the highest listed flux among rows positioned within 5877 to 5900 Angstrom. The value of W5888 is 5.54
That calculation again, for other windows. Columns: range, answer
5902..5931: 5.222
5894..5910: 5.552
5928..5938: 5.179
